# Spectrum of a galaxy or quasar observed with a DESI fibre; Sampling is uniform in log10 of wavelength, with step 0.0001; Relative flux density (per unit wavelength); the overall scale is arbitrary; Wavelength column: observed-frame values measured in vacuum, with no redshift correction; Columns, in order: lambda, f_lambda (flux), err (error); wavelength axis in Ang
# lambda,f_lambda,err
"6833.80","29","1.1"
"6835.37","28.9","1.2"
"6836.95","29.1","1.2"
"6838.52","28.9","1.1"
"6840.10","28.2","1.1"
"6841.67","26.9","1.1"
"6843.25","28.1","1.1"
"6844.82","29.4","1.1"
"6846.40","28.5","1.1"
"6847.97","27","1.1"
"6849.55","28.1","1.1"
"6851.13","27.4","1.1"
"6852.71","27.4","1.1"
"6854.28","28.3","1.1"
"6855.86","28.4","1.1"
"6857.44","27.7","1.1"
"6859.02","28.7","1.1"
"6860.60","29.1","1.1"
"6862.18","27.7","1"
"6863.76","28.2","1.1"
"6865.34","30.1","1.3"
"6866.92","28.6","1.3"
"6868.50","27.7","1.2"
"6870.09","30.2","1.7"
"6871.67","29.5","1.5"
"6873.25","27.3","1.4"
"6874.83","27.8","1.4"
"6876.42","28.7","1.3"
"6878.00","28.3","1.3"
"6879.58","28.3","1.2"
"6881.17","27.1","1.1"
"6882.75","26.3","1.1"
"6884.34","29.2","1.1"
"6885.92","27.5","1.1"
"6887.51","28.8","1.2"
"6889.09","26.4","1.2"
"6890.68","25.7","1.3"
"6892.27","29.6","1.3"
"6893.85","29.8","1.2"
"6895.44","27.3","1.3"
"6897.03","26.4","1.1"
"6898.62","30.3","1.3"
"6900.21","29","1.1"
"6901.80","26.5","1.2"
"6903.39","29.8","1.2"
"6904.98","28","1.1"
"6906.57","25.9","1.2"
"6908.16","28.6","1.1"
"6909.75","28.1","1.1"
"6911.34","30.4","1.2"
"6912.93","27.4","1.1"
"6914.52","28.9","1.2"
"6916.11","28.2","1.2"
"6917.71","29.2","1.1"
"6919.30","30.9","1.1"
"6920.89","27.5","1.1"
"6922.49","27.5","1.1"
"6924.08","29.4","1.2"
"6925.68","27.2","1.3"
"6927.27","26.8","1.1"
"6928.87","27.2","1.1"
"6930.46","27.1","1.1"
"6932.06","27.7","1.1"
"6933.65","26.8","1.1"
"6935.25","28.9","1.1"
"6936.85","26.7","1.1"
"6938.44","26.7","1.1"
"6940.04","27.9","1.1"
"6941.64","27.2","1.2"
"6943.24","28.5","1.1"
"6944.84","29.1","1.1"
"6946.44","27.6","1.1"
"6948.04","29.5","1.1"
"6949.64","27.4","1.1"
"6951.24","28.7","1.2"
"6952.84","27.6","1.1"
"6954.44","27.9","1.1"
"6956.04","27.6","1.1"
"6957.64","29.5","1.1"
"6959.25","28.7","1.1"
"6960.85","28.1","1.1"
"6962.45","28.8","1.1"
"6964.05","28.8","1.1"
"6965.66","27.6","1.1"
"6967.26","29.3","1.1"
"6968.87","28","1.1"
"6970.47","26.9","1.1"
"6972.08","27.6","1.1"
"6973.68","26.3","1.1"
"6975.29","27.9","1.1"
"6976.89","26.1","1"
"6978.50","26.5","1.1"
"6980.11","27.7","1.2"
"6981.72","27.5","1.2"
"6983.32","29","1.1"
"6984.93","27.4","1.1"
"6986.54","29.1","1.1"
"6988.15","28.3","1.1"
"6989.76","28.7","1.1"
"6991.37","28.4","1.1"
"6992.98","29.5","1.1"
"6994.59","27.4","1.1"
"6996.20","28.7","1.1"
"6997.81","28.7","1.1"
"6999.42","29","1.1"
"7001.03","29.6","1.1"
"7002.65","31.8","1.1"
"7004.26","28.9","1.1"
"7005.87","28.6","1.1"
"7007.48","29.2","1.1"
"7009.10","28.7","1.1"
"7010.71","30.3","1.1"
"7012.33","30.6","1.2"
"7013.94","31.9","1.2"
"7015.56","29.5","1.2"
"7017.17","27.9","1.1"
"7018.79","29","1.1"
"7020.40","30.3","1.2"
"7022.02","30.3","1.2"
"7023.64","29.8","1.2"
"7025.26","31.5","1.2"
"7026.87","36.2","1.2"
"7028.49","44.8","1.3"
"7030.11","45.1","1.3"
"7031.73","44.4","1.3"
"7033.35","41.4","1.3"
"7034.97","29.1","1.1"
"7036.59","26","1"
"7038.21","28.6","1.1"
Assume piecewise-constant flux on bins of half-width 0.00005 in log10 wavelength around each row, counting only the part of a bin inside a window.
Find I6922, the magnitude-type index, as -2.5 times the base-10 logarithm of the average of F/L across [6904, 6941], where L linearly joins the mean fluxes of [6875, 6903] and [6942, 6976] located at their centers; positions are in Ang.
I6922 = 0.00 mag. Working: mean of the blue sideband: 28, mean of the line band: 28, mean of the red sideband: 28.1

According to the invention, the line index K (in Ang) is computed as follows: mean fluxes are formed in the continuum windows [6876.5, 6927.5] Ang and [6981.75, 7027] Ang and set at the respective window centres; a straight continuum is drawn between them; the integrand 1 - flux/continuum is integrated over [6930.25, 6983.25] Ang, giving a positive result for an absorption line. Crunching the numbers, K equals 1.8 Ang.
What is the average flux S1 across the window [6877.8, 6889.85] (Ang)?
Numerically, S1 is 27.7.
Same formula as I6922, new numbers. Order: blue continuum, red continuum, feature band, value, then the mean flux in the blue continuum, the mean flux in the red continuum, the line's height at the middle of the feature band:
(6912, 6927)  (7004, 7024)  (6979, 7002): 0.03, 28.4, 29.6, 29.3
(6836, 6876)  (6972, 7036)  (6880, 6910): 0.04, 28.3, 30.6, 28.9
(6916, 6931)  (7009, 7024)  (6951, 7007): 0.03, 28.1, 29.9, 29.2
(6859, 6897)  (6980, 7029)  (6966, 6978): 0.08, 28.2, 29.9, 29.5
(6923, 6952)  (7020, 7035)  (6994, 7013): 0.17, 27.8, 36.8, 34.4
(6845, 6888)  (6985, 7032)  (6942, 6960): 0.06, 28.2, 31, 29.9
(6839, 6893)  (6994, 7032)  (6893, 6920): 0.02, 28.1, 31.6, 29.1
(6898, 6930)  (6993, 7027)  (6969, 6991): 0.06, 28.3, 29.8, 29.3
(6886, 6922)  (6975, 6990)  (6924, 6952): 0.01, 28.3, 27.8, 28.1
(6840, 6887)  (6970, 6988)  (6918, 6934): 0.00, 28.2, 27.5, 27.8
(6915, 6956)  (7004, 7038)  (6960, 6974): 0.06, 28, 32.5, 29.7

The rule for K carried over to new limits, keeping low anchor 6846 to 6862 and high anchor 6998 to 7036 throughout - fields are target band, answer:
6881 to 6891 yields 0.5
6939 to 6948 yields 0.7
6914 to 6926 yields 0.5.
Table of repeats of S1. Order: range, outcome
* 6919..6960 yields 27.9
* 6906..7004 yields 28.2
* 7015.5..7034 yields 35.2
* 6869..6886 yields 28.2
